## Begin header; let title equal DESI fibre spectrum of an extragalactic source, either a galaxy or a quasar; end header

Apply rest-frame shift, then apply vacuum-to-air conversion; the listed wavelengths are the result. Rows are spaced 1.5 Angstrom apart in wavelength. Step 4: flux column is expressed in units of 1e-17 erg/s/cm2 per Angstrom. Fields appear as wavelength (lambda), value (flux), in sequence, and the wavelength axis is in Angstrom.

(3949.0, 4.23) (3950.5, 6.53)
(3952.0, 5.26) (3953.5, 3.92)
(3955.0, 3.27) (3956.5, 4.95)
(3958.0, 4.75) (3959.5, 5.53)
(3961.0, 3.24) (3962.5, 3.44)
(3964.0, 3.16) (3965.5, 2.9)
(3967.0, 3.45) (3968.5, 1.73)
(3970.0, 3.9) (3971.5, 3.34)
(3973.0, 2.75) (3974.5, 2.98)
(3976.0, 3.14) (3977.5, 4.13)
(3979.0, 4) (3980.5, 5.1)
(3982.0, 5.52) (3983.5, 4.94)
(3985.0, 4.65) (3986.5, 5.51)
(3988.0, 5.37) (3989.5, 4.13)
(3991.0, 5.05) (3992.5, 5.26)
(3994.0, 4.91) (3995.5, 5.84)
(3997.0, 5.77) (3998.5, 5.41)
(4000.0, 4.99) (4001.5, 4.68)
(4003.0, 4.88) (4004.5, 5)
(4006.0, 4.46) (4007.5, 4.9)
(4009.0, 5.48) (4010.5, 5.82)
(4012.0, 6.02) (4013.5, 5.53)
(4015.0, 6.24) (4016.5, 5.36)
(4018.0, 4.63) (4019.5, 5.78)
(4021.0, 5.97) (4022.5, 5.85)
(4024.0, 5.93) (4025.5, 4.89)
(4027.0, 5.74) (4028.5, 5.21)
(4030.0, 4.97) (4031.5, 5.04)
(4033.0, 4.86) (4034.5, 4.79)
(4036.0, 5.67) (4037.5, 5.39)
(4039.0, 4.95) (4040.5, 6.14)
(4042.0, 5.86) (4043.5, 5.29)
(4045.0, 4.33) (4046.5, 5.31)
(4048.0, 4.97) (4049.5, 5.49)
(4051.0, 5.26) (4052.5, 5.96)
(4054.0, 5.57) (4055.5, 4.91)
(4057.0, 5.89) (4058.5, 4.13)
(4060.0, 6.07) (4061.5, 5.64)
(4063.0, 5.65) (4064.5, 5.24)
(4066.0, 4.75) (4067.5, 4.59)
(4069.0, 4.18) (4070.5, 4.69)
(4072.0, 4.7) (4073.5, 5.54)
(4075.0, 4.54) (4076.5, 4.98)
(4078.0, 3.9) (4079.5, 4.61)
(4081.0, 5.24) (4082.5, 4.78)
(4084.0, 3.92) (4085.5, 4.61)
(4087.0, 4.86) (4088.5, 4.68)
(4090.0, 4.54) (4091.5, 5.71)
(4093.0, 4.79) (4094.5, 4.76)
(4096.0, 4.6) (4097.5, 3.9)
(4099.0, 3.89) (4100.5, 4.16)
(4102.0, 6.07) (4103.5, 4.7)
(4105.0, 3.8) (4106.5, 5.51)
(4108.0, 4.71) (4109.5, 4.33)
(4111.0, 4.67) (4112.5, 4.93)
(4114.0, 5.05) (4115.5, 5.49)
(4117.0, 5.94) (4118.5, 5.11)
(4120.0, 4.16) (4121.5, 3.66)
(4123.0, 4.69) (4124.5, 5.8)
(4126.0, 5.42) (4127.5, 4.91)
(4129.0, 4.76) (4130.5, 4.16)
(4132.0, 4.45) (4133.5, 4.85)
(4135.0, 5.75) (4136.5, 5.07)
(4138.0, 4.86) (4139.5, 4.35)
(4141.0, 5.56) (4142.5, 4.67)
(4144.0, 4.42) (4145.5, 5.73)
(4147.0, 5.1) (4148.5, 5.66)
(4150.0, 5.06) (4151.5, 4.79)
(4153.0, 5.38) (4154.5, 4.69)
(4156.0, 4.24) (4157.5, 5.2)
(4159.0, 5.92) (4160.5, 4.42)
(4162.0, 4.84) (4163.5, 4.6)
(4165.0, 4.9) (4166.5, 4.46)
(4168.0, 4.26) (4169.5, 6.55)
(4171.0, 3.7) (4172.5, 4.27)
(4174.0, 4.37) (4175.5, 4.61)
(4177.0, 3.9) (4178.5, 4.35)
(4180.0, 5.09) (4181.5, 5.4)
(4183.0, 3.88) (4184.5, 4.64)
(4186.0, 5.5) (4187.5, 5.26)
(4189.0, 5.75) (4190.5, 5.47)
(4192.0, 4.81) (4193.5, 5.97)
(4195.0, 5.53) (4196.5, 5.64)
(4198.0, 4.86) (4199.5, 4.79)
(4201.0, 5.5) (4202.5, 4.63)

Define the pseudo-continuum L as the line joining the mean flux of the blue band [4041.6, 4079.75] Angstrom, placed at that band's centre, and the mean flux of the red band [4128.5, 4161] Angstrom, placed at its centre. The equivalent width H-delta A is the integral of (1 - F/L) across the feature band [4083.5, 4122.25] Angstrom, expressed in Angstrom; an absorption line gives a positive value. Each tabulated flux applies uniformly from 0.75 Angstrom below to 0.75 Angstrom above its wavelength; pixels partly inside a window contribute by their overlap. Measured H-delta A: 2.3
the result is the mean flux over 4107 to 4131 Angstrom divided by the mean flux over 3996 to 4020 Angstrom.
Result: 0.92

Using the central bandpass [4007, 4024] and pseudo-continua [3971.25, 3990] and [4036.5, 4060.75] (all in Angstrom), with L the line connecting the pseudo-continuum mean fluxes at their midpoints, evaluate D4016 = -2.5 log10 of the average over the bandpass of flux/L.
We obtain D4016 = -0.16 mag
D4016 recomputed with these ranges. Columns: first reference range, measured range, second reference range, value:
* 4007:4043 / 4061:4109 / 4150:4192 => 0.099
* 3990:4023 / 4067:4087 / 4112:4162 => 0.111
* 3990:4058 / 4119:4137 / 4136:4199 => 0.054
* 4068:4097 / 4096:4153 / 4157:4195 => -0.018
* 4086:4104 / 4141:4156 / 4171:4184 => -0.113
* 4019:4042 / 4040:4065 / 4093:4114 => -0.042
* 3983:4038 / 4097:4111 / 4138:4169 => 0.104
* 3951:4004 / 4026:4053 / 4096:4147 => -0.159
